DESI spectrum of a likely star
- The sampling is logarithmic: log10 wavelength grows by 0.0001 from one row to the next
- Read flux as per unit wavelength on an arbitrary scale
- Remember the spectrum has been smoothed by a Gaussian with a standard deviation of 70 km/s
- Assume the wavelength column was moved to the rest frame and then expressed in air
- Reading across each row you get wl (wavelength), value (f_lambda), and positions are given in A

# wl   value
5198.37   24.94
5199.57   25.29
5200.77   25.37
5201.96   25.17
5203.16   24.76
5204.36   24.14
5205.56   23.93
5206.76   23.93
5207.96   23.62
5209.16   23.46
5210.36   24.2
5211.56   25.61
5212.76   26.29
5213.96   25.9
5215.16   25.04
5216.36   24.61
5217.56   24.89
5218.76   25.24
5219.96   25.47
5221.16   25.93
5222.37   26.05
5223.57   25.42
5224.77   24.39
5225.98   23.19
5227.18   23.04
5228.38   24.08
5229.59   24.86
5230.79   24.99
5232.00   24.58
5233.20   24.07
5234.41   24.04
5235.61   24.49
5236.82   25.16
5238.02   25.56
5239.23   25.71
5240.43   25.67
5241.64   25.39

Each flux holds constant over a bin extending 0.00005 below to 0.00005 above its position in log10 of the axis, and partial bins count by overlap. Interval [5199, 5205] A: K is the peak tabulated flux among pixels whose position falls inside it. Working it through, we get 25.37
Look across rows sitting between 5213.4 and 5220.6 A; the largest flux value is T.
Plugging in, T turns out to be 25.9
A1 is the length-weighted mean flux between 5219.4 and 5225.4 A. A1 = 25.4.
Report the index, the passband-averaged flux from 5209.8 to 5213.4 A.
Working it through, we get 25.4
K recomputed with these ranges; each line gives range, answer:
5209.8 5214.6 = 26.29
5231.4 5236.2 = 24.58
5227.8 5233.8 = 24.99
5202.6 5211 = 24.76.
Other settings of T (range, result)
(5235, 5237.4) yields 25.16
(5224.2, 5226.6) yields 24.39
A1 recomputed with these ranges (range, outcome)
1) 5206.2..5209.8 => 23.7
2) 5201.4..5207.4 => 24.3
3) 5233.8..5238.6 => 24.8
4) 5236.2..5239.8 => 25.5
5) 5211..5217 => 25.5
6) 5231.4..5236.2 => 24.3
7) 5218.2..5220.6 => 25.4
